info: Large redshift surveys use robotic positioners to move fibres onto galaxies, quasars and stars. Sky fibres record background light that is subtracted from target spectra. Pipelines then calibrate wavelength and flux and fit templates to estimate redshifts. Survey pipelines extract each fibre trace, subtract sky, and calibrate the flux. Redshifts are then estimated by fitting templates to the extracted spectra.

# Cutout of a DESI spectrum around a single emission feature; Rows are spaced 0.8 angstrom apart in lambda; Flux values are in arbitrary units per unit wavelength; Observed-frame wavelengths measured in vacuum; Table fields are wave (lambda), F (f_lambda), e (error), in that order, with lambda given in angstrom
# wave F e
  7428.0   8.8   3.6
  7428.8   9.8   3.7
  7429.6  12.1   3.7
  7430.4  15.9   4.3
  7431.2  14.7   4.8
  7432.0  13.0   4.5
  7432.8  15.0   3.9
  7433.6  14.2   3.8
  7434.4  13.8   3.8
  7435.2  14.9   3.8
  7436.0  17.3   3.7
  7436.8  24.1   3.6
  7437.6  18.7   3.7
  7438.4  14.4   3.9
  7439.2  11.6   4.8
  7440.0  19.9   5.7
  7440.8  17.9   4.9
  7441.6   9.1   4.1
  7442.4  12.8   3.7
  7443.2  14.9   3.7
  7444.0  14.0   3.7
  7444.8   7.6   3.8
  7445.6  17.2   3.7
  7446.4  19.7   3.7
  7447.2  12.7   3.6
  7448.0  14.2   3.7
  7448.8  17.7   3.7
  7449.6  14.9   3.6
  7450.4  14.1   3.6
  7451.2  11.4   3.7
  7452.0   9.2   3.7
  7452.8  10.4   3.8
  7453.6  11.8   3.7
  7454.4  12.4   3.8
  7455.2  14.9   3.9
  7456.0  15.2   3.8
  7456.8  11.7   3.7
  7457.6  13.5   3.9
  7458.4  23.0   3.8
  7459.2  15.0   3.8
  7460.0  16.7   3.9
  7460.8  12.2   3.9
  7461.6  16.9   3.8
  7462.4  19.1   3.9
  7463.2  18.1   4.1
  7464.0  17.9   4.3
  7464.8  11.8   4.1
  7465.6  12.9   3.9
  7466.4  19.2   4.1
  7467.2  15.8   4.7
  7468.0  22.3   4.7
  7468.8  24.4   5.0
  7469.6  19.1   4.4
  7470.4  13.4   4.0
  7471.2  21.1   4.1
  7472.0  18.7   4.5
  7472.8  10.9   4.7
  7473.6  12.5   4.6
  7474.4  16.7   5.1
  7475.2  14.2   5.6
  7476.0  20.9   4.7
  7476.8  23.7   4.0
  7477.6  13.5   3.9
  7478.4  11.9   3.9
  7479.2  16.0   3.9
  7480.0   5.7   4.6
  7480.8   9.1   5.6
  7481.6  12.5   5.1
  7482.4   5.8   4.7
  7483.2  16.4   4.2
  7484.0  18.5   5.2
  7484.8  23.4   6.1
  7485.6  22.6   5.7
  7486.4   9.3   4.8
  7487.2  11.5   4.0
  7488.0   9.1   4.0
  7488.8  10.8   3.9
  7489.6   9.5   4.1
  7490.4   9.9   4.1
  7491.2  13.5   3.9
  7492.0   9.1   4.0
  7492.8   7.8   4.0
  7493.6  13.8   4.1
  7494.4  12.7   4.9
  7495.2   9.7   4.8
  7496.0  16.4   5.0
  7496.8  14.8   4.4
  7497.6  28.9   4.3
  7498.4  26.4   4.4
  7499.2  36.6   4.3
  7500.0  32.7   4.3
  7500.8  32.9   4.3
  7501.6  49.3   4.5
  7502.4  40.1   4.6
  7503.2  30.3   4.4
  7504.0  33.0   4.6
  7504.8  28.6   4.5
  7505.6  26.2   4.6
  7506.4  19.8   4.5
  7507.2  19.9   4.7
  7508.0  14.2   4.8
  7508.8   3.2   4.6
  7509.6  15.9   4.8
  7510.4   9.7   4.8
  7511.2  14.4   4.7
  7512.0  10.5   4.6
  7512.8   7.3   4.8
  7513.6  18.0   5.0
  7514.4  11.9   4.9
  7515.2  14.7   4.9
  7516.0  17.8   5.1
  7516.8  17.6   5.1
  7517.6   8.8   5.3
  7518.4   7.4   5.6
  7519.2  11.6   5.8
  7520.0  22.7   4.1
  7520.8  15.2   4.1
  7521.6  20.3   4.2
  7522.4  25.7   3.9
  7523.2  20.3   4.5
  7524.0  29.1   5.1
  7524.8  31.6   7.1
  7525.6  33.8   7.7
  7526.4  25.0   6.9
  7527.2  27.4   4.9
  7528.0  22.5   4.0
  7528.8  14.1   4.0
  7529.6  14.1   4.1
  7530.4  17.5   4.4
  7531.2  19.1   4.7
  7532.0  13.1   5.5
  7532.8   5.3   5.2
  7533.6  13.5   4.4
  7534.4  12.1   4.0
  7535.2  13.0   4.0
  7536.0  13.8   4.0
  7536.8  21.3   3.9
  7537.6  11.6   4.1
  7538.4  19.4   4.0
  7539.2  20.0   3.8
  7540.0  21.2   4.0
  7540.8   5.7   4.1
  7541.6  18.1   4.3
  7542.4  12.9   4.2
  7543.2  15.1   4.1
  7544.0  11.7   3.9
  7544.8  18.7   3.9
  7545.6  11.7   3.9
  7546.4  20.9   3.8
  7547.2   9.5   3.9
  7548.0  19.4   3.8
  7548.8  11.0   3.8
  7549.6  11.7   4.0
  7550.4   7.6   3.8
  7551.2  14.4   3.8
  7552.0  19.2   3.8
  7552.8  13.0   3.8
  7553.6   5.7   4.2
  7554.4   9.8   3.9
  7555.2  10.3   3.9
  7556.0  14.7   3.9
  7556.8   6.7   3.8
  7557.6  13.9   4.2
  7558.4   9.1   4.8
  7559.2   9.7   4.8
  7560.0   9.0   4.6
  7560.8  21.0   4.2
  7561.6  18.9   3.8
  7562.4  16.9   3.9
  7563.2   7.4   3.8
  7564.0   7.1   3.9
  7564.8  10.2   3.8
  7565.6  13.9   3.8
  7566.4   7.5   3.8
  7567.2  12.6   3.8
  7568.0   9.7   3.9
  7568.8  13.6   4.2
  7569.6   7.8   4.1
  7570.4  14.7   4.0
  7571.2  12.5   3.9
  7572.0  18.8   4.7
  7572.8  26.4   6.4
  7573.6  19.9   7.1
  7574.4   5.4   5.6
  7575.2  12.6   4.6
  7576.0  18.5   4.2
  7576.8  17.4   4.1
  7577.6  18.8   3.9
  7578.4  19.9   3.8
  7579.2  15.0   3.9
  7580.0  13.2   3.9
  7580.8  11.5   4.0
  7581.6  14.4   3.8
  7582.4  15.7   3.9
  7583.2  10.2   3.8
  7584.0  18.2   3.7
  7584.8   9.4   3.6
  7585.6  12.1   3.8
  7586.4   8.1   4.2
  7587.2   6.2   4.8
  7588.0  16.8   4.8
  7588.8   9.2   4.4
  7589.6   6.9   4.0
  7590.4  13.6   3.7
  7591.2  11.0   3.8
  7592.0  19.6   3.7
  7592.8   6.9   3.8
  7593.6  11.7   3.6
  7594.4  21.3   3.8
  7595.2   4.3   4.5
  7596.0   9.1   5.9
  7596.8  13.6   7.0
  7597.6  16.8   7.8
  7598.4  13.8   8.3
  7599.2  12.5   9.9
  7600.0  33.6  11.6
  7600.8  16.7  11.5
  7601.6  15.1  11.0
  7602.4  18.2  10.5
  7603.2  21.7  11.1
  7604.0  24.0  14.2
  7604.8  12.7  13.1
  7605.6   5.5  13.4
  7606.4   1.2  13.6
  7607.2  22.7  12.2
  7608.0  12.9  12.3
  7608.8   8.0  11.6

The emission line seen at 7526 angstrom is [N II] 6583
